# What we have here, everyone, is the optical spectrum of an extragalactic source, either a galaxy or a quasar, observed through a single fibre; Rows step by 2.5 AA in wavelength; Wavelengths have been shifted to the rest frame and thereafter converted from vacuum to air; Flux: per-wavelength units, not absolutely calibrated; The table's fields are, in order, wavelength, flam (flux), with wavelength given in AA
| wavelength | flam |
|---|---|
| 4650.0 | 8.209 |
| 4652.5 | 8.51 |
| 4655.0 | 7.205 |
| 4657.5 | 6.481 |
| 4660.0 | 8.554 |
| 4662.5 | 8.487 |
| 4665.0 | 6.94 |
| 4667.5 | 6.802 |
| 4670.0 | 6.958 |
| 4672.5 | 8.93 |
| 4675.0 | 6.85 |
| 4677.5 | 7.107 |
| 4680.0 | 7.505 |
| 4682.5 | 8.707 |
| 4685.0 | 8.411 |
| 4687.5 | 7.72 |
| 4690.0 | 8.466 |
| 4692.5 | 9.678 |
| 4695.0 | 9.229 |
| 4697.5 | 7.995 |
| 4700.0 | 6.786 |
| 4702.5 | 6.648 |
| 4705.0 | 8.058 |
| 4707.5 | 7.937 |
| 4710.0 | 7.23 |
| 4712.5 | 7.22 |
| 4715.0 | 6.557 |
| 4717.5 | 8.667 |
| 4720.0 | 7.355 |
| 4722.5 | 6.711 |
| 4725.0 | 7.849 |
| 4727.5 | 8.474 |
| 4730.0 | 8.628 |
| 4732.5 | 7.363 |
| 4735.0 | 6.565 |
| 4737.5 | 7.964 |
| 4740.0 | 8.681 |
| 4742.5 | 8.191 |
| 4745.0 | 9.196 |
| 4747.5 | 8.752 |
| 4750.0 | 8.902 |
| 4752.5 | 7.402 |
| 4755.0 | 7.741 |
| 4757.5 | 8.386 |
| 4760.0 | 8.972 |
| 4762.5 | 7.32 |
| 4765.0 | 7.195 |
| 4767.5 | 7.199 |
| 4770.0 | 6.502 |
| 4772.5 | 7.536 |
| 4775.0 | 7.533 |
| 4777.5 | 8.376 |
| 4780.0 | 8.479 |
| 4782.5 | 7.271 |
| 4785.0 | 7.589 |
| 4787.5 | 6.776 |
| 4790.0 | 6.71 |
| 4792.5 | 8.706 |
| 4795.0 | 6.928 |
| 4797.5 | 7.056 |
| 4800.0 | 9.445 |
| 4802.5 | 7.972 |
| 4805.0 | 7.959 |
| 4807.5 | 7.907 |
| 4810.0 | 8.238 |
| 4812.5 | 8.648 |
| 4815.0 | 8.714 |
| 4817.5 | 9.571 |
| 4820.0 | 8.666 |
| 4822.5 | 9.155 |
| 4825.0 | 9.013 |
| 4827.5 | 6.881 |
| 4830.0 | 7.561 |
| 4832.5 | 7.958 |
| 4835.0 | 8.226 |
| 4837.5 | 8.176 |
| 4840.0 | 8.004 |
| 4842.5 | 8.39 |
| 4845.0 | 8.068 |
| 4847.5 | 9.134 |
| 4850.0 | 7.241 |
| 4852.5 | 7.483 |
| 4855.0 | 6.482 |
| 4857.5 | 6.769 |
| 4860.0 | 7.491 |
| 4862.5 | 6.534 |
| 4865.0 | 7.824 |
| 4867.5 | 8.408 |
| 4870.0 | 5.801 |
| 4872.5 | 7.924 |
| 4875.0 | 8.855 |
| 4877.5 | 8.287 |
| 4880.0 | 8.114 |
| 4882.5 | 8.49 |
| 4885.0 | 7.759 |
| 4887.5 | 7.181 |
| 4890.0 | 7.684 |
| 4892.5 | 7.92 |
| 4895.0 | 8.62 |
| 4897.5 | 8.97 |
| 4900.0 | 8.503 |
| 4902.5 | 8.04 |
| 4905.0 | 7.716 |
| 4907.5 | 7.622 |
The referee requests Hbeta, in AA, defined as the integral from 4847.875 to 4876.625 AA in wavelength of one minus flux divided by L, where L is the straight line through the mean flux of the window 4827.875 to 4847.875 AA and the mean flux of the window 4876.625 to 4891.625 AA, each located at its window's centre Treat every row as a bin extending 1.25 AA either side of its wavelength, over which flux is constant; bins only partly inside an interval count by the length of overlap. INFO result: 2.09 AA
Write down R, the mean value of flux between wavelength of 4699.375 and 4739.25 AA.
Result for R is 7.53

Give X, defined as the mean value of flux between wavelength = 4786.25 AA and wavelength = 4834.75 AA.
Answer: 8.1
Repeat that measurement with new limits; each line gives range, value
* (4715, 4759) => 8.01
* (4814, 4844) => 8.35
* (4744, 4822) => 8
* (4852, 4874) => 7.2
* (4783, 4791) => 7.06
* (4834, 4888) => 7.76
